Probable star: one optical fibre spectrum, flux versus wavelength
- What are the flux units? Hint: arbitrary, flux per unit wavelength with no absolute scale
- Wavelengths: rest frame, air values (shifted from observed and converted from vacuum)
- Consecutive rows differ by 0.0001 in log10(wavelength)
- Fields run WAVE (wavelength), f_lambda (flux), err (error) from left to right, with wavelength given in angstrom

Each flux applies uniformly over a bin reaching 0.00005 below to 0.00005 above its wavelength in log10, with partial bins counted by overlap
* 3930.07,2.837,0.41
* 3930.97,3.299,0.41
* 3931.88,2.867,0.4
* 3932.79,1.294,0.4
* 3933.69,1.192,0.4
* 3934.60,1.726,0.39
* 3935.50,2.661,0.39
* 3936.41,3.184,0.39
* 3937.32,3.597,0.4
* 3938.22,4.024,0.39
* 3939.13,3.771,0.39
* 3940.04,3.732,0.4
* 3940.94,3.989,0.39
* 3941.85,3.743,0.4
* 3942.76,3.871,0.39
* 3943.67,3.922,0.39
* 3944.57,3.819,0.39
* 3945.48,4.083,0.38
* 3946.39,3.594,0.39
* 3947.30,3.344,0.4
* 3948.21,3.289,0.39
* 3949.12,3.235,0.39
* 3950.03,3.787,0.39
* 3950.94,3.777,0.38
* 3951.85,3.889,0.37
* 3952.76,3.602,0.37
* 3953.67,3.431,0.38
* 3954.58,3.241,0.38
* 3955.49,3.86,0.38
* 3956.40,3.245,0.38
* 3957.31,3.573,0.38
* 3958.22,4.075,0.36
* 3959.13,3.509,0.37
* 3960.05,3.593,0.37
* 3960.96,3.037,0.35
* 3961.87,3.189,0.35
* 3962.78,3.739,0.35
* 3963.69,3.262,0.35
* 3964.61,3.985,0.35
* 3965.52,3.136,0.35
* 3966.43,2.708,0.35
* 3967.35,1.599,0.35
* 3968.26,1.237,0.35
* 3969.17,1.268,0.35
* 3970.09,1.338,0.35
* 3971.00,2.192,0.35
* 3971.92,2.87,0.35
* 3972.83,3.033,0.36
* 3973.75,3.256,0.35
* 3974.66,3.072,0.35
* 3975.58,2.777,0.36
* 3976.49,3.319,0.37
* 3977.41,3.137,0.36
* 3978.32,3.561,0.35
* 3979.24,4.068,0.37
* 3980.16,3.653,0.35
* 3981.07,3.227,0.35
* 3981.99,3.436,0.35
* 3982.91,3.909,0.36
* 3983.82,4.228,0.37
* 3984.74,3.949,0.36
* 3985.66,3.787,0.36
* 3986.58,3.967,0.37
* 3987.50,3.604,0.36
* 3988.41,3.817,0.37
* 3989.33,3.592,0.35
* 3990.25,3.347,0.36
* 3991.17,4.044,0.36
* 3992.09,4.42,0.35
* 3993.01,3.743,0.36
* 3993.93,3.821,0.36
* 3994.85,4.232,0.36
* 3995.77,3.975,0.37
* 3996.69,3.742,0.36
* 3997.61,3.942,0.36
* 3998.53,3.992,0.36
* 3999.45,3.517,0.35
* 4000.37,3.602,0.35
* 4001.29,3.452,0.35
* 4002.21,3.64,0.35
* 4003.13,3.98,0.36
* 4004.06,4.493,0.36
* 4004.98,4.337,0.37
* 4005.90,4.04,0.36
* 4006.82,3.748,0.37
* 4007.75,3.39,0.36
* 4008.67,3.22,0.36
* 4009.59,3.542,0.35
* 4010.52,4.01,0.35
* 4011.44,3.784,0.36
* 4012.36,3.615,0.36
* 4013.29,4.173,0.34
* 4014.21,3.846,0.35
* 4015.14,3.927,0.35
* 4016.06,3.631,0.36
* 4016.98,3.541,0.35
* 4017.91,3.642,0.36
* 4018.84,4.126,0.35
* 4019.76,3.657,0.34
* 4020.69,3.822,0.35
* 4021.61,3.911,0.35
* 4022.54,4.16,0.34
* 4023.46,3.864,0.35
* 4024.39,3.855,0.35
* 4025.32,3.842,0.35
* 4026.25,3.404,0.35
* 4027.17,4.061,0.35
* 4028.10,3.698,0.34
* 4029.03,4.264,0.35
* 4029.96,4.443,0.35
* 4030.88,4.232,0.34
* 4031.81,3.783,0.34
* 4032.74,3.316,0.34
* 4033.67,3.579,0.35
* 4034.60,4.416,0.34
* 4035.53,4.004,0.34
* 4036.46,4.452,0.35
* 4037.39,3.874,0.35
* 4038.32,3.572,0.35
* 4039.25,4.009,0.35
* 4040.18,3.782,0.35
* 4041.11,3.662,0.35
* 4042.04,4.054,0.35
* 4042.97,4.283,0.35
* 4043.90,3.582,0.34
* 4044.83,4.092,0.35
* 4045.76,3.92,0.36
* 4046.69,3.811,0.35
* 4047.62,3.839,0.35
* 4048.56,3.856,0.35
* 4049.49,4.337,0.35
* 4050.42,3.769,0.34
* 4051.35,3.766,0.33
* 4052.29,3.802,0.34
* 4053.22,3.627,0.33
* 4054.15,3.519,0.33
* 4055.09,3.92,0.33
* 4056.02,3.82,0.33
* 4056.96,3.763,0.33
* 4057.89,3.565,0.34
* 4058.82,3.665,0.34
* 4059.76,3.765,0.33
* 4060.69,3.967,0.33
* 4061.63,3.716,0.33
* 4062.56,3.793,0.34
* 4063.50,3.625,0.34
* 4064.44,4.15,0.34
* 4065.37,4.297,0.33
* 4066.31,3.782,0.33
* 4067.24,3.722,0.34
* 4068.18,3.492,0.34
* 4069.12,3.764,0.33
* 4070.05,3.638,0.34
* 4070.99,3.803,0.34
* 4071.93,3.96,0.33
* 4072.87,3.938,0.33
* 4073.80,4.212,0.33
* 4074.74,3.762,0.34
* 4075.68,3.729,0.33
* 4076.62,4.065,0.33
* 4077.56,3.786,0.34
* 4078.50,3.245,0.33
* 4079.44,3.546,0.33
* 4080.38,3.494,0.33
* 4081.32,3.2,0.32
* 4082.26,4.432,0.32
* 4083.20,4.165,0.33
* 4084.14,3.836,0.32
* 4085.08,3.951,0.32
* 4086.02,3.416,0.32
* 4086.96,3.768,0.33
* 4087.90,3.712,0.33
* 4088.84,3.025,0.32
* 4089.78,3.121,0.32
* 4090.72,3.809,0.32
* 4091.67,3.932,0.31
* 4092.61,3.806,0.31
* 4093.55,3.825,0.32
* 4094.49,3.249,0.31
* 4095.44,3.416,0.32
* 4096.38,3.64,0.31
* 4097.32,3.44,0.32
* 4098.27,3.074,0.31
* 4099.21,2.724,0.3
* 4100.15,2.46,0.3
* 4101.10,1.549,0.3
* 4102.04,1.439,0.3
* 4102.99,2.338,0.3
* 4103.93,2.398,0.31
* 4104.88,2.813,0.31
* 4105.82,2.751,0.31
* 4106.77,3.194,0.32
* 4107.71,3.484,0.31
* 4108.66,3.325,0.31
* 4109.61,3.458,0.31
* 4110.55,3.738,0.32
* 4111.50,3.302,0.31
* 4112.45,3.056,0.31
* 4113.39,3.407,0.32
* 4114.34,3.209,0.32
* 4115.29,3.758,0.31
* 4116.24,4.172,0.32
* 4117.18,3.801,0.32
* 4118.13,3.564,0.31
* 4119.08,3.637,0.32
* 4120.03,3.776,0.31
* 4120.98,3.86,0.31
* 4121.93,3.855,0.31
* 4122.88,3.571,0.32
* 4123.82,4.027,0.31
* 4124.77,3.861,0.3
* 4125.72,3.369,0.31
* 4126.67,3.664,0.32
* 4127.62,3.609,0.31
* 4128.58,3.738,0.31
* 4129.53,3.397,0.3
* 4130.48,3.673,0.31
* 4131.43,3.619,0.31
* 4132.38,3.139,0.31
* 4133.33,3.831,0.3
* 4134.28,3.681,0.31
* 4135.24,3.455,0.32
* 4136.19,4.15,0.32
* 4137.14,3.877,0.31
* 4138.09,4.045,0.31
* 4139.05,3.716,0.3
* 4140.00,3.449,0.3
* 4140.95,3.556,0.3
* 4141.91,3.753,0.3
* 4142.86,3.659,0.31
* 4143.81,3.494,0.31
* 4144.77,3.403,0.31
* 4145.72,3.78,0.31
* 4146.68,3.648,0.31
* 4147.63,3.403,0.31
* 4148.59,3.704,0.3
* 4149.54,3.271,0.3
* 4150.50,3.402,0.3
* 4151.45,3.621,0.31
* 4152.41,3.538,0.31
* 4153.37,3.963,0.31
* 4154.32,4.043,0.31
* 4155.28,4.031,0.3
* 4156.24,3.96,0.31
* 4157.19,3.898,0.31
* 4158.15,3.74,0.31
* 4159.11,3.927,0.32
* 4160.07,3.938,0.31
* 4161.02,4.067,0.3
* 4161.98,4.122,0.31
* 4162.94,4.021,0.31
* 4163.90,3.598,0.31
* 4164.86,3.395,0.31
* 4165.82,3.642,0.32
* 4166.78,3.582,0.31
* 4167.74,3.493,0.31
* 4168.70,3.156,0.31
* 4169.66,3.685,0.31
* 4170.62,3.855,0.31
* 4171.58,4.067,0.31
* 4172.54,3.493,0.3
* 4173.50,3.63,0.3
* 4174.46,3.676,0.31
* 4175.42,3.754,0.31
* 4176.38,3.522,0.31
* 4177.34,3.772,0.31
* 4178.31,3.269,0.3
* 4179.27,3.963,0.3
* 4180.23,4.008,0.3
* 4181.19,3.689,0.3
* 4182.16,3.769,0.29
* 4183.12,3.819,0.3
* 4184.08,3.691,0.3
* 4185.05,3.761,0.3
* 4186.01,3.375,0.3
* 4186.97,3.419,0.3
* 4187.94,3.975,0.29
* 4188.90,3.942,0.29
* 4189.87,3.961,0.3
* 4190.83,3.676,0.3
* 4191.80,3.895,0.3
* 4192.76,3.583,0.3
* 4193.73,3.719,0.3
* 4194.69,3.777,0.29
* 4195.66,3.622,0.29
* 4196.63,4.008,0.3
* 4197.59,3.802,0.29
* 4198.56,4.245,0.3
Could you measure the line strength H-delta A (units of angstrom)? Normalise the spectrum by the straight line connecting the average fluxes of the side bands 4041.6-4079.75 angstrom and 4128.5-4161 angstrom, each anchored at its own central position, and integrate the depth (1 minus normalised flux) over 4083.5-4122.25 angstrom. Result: 4.53 angstrom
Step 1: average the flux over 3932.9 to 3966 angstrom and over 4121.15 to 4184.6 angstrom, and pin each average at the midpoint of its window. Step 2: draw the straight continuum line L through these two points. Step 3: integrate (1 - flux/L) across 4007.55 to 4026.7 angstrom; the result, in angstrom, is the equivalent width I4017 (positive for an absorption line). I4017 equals -1.3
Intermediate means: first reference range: 3.44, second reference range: 3.7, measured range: 3.77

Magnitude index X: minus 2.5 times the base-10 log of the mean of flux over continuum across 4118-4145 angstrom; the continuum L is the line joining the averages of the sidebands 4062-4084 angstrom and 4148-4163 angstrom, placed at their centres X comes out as 0.041 mag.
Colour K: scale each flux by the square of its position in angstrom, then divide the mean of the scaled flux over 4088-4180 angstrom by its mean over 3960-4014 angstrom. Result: 1.10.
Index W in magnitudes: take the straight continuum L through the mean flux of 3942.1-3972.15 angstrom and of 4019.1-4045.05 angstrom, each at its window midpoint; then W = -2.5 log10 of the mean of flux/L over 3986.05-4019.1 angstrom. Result -0.05 mag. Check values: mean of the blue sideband 3.23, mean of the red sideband 3.92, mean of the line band 3.82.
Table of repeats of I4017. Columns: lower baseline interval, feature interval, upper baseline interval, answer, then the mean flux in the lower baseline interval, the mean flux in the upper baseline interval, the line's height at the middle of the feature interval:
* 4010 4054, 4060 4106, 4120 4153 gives 3.4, 3.88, 3.64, 3.77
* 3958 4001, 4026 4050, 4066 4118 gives -3.8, 3.37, 3.44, 3.41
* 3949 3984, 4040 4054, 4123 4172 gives -1.8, 3.2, 3.7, 3.42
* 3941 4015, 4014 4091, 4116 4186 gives -4.7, 3.52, 3.71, 3.6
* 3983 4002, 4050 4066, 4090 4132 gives -1.0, 3.84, 3.36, 3.57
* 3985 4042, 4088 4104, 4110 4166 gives 3.0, 3.85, 3.69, 3.74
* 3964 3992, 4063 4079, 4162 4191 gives -1.8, 3.19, 3.7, 3.43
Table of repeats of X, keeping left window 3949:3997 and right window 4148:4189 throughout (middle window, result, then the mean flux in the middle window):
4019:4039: -0.13 mag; 3.92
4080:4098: -0.02 mag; 3.64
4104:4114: 0.13 mag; 3.22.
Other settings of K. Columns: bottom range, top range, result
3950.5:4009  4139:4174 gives 1.16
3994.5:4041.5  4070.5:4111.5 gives 0.91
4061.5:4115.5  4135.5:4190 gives 1.12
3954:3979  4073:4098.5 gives 1.29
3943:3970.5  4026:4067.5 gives 1.25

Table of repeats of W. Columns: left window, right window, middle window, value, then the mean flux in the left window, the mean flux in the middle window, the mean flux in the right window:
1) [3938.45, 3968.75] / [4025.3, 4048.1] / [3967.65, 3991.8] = 0.12 mag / 3.45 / 3.22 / 3.92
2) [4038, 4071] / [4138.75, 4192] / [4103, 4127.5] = 0.09 mag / 3.82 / 3.46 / 3.71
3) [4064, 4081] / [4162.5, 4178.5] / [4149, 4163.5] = -0.05 mag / 3.79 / 3.83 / 3.63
